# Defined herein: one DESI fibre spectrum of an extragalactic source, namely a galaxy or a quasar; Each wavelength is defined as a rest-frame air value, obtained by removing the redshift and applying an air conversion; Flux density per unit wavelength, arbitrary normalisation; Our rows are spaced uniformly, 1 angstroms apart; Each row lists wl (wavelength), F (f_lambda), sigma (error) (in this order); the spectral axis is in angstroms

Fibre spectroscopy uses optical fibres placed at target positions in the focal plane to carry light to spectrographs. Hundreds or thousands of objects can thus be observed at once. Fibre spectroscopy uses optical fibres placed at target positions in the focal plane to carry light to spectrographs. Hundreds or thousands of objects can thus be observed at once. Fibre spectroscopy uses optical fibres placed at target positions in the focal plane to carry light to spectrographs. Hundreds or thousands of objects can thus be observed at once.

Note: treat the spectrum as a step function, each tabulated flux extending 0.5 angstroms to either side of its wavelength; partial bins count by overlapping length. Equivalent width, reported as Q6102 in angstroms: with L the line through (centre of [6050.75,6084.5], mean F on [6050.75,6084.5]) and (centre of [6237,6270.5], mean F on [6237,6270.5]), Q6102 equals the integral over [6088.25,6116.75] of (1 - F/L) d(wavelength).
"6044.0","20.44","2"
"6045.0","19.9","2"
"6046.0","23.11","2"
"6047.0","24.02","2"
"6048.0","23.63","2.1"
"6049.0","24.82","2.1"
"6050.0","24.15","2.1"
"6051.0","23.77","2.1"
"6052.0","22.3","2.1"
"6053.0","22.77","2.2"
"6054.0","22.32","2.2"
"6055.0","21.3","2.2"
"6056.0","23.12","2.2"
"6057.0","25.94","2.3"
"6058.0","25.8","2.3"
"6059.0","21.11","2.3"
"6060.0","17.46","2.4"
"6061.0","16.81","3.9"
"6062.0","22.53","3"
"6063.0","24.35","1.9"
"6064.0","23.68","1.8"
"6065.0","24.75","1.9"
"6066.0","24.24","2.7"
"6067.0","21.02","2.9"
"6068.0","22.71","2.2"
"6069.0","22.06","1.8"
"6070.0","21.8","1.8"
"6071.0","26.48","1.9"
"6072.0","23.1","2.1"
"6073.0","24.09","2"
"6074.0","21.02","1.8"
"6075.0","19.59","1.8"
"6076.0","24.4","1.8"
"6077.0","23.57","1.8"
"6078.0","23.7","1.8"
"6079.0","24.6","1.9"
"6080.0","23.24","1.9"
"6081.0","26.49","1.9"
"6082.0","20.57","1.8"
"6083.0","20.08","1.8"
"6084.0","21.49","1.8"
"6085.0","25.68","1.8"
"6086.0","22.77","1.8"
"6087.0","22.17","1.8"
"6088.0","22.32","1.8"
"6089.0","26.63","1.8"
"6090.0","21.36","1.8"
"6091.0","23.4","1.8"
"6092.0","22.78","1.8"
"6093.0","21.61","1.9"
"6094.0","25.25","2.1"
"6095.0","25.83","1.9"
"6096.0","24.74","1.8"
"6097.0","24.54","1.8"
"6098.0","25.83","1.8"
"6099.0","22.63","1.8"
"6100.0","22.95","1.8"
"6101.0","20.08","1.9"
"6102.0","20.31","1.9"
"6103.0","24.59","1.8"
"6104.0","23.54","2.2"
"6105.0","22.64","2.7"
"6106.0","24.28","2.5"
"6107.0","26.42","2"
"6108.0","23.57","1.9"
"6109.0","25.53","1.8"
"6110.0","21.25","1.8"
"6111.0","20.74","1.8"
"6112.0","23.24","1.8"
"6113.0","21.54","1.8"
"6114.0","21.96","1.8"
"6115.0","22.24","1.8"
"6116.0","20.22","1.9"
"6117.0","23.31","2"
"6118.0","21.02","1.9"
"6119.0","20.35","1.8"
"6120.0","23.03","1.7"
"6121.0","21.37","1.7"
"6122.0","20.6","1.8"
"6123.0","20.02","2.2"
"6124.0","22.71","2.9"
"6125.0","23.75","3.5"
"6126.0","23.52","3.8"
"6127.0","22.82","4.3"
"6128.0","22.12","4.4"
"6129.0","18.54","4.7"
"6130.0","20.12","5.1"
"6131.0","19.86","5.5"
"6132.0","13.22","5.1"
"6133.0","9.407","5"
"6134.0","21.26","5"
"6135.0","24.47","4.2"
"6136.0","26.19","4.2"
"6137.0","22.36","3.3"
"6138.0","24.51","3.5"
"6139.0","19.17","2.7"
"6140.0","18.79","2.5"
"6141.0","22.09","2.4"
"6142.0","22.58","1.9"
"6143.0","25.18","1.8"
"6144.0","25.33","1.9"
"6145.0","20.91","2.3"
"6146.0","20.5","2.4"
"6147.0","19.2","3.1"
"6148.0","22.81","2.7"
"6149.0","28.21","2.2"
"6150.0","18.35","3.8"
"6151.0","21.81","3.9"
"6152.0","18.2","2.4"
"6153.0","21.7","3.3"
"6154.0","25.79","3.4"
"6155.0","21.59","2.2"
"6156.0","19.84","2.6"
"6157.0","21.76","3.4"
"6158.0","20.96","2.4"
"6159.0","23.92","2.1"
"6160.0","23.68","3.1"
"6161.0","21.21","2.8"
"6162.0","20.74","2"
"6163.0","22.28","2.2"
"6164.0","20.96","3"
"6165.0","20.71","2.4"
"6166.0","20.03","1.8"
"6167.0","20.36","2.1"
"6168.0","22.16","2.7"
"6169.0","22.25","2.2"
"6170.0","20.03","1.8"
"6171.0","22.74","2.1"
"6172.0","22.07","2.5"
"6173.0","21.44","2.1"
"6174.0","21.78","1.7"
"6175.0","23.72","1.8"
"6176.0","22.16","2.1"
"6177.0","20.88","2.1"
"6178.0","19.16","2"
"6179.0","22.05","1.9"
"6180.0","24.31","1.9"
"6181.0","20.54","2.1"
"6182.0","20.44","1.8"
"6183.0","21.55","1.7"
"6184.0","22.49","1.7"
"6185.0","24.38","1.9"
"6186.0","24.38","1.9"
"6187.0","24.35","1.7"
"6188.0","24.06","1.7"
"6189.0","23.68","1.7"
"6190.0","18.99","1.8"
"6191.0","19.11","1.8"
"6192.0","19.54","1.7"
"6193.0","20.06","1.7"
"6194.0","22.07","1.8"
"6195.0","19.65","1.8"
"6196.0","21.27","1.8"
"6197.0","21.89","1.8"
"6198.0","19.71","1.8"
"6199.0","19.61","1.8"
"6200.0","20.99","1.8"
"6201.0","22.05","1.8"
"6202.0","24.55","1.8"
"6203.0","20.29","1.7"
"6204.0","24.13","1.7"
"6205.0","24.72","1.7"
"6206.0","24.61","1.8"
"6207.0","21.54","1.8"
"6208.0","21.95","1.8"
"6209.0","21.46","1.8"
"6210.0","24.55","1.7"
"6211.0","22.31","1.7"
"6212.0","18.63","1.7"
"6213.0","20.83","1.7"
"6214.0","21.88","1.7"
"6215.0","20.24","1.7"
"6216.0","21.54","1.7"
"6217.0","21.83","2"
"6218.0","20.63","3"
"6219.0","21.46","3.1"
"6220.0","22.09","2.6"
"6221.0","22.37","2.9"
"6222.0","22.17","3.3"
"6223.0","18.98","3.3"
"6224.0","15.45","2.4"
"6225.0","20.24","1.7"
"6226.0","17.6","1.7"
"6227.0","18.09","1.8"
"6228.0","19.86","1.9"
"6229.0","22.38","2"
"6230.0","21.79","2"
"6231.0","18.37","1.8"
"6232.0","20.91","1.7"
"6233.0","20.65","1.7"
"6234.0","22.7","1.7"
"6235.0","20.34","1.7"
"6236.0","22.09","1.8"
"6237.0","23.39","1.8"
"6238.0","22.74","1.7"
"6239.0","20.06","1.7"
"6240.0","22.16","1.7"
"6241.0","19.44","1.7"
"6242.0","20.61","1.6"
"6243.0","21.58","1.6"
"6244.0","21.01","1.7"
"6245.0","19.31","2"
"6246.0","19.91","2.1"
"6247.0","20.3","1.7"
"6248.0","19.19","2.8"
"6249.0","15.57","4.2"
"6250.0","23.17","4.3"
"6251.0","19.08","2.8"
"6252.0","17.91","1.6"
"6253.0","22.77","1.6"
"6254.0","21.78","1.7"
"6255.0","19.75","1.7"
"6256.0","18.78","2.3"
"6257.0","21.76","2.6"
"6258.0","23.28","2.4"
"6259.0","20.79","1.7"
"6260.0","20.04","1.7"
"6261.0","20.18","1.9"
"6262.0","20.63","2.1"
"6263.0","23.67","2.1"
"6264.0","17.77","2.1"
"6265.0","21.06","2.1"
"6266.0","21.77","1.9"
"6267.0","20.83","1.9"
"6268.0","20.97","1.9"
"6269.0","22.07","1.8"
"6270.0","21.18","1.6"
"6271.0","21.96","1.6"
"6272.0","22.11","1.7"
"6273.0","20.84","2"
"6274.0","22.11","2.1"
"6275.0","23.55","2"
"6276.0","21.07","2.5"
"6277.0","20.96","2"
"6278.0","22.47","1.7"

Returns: -1.1 angstroms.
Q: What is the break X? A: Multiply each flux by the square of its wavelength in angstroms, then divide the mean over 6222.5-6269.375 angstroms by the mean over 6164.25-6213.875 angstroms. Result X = 1.0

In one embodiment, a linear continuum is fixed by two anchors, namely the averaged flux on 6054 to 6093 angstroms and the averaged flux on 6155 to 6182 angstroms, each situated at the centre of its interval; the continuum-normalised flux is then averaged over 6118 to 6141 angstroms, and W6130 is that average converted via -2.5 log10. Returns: 0.062 mag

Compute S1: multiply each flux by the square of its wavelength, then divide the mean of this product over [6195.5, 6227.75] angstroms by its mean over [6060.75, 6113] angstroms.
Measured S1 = 0.95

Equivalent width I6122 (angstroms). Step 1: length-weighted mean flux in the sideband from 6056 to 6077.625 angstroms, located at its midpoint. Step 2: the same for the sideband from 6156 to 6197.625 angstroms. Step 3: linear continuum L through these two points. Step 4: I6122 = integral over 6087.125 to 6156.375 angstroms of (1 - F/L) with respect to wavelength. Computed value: 0.1 angstroms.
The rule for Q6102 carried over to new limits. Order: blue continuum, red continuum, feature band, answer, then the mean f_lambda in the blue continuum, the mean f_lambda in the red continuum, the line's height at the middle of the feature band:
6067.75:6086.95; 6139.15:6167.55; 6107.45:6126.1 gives 0.22 angstroms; 23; 21.7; 22.3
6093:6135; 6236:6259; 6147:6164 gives -0.28 angstroms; 22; 20.7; 21.6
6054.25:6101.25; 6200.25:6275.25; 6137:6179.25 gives 0.54 angstroms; 23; 21.1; 22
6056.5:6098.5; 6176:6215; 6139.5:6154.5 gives 0.17 angstroms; 23.1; 21.8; 22.3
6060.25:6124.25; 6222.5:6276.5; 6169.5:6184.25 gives -0.02 angstroms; 22.8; 20.7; 21.7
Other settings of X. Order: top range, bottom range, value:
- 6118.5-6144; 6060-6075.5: 0.97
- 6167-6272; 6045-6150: 0.98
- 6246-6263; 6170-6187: 0.94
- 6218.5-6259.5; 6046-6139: 0.96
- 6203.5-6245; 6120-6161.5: 1.01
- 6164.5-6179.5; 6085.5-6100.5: 0.93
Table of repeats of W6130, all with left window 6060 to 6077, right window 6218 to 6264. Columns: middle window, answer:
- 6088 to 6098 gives -0.083 mag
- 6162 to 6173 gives 0.003 mag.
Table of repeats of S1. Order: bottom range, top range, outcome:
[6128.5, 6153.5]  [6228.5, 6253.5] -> 1.02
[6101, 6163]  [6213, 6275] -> 0.99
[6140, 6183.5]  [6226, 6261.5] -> 0.97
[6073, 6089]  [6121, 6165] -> 0.95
